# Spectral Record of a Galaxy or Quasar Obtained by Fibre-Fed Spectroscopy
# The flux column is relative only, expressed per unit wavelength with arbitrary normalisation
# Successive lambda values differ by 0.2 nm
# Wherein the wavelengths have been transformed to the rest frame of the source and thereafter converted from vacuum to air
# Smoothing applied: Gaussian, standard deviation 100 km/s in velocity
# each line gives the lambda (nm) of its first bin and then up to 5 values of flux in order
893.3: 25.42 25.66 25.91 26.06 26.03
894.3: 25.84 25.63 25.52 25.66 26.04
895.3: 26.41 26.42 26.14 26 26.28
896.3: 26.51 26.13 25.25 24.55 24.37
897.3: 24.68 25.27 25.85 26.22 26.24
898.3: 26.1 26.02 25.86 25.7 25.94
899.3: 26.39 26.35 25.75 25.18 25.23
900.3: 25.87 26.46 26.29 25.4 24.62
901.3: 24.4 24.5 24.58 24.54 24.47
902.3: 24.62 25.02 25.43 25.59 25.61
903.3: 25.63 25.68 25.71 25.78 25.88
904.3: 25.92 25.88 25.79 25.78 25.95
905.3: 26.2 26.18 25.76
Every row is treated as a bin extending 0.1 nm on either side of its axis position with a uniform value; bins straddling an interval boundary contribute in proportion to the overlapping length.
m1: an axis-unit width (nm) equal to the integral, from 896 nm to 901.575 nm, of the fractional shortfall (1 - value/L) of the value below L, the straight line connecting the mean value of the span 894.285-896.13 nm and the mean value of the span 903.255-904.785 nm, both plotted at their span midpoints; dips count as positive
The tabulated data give 0.06 nm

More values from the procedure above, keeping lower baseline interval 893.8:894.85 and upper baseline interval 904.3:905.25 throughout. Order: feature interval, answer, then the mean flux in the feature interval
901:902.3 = 0.07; 24.5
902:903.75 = 0.04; 25.3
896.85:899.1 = 0.02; 25.6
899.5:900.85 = 0.00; 25.8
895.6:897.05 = 0.00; 25.8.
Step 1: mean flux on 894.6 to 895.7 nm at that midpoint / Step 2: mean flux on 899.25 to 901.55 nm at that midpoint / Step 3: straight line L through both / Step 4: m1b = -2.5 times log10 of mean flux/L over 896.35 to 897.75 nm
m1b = 0.03 mag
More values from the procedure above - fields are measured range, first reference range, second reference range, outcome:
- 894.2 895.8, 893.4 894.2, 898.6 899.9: 0.00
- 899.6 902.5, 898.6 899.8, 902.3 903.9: 0.03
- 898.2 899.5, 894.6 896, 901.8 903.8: -0.02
